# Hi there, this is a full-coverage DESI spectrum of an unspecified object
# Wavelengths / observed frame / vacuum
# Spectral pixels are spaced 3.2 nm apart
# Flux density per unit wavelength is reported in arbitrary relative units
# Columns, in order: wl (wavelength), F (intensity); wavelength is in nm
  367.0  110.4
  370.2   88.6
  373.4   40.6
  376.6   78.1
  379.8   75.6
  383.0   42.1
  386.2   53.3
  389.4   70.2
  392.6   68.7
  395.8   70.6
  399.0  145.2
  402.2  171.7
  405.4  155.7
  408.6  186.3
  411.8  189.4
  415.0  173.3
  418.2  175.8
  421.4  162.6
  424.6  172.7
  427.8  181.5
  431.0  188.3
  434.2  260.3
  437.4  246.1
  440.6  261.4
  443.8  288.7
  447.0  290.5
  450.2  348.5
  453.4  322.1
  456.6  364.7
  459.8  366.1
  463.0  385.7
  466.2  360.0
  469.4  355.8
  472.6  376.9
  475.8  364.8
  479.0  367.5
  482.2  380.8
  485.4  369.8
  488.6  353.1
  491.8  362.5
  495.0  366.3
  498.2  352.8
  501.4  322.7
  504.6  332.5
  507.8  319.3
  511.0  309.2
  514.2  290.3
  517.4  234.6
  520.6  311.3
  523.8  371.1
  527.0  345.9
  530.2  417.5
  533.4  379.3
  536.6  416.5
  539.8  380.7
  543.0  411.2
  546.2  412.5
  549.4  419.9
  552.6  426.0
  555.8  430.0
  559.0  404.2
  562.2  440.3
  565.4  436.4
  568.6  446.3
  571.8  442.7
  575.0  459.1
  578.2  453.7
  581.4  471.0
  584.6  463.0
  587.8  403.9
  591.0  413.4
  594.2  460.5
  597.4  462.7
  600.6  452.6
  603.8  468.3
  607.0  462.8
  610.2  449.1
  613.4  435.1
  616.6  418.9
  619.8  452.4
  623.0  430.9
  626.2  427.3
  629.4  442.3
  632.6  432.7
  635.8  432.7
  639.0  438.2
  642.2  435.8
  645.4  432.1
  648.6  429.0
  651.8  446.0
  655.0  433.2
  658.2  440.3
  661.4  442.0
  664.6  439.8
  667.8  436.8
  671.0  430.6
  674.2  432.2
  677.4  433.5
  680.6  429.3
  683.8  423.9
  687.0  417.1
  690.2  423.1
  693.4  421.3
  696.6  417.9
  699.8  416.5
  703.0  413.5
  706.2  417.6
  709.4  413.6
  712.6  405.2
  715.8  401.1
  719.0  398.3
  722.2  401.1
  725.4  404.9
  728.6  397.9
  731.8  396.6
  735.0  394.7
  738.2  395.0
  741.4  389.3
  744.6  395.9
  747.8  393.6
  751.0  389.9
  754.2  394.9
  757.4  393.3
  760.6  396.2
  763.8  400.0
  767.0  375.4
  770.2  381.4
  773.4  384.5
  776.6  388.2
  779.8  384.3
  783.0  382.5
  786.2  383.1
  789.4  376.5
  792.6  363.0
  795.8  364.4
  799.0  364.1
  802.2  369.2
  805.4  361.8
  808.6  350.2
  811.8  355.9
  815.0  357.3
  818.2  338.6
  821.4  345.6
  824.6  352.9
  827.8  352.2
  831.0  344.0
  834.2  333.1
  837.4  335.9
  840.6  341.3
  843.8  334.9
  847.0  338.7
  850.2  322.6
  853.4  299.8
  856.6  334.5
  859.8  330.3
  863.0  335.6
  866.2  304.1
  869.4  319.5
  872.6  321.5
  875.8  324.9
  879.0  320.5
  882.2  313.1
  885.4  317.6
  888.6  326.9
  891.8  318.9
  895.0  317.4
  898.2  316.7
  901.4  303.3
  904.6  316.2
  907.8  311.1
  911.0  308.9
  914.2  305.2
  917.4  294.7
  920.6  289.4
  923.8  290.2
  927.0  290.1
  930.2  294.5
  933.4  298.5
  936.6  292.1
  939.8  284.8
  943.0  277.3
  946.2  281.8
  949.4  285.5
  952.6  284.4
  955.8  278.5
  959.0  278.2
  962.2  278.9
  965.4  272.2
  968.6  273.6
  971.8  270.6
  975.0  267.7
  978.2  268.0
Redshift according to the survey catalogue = 0.00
